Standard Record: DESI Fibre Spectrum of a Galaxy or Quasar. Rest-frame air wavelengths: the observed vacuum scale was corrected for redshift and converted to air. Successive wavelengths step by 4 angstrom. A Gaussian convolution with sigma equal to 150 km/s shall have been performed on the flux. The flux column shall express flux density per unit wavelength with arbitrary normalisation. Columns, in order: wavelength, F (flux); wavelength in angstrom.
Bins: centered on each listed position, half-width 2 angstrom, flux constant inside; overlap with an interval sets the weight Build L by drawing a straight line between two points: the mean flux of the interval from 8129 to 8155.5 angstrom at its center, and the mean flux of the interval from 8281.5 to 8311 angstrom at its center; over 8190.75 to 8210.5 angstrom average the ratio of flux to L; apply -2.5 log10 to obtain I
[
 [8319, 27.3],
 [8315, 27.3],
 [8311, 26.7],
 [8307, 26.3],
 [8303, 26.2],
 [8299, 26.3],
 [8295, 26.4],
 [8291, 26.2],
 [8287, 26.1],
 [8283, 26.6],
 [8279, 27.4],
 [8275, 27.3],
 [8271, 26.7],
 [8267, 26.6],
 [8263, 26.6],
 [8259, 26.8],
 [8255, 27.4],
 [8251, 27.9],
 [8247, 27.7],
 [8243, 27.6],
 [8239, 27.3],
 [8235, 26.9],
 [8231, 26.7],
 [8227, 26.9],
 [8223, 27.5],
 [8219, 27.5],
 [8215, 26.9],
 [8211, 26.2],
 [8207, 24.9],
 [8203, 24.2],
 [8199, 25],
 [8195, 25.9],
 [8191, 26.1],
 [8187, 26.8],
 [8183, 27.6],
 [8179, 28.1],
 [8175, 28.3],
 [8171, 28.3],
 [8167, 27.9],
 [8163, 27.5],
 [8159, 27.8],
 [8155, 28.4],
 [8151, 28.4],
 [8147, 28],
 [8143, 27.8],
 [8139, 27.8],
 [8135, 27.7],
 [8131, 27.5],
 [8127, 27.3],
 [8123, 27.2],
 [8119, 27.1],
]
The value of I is 0.09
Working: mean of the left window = 27.9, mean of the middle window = 25.2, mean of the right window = 26.3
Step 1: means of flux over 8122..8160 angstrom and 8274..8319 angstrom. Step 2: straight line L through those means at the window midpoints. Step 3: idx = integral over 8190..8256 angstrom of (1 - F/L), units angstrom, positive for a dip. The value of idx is 1.4 angstrom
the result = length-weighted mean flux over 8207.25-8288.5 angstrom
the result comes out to 27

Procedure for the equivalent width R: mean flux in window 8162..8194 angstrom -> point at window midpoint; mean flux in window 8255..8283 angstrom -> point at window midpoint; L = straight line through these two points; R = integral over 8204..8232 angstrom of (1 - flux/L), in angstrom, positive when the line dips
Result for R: 0.7 angstrom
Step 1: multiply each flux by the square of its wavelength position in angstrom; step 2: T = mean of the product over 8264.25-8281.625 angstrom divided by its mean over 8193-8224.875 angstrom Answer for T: 1.05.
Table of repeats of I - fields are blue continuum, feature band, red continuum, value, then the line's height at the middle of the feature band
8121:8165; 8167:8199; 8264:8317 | 0.010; 27.5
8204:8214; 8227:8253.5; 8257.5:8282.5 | -0.044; 26.2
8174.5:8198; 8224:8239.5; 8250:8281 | 0.003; 27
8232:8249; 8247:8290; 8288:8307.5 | -0.006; 26.8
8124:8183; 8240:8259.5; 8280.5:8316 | -0.024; 26.9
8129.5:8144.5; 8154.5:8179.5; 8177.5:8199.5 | -0.036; 27.1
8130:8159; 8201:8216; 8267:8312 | 0.077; 27.3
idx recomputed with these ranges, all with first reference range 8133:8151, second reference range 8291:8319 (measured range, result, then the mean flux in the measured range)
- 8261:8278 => 0.0 angstrom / 26.8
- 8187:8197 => 0.5 angstrom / 26.2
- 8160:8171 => 0.0 angstrom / 27.8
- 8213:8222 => 0.0 angstrom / 27.2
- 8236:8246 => -0.1 angstrom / 27.4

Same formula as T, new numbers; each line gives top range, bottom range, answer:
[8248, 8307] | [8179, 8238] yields 1.03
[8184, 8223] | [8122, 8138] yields 0.97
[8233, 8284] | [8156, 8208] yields 1.03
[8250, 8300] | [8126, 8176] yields 0.99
